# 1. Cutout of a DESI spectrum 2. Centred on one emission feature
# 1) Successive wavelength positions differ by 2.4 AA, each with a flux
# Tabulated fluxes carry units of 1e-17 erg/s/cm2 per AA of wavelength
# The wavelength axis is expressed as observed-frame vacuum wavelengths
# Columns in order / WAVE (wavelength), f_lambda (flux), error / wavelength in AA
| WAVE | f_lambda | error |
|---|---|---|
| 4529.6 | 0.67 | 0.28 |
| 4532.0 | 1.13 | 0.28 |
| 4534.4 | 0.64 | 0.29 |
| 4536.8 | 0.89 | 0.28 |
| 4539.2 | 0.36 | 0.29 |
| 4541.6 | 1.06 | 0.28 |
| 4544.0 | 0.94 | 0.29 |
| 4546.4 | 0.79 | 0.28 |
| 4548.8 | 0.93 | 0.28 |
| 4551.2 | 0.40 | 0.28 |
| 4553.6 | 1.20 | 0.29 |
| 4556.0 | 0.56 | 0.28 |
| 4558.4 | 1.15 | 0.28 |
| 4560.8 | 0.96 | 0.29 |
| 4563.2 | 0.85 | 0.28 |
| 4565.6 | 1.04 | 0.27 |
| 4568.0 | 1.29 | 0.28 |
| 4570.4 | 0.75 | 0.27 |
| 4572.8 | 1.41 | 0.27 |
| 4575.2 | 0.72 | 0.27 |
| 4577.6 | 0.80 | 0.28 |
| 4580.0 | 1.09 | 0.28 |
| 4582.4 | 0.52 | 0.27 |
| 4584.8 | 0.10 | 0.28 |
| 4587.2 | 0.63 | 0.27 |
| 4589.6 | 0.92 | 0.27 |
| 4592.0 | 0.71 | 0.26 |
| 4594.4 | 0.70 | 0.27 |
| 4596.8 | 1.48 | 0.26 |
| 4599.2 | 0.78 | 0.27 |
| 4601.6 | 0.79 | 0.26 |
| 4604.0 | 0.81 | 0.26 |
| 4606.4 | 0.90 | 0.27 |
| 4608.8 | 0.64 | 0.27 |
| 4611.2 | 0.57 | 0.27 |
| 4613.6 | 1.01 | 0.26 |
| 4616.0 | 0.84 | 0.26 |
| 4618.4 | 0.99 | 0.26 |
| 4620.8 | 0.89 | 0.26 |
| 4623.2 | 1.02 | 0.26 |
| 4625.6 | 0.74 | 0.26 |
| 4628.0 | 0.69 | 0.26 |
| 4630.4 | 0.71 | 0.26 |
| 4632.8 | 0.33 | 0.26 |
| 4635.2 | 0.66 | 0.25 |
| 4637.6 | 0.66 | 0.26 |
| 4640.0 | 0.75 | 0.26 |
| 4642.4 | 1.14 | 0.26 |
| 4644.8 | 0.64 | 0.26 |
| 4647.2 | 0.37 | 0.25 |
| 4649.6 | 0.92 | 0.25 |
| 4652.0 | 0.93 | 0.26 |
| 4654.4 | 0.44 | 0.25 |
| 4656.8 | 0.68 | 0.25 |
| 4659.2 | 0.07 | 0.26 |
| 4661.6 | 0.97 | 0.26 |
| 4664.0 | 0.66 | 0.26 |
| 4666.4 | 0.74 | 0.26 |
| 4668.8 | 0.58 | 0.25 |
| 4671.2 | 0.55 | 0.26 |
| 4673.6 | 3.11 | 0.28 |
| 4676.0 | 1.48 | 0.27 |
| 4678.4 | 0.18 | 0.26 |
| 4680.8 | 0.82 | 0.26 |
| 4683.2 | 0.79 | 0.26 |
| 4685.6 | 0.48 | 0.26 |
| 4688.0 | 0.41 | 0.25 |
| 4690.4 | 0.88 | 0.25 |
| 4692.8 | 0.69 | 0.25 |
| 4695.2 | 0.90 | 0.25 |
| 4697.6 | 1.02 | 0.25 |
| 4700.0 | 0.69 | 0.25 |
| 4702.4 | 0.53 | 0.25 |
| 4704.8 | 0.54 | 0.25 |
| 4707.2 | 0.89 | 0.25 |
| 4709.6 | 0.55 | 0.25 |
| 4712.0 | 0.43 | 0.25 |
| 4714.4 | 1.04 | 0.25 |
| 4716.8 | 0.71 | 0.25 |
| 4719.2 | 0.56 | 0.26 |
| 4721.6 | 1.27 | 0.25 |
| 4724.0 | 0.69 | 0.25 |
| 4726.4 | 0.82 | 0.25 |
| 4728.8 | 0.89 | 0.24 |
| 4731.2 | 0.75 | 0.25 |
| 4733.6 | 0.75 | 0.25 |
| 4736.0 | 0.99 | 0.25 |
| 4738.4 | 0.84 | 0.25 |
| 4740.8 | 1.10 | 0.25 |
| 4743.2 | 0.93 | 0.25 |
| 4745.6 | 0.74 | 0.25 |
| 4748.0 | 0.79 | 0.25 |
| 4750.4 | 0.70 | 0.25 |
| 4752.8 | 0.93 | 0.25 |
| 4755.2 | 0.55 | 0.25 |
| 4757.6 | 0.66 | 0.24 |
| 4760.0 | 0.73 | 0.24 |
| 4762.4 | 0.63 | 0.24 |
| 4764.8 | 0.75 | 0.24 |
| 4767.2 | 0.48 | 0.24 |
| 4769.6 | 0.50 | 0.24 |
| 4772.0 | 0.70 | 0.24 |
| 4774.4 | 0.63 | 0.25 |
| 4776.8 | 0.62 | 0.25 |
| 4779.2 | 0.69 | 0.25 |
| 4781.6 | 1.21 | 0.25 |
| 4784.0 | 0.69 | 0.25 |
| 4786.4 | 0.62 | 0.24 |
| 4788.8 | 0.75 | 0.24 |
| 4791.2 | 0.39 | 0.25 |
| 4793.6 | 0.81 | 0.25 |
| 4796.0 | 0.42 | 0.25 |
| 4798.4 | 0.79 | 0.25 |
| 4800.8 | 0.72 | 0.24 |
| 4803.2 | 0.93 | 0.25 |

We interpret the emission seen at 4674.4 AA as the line H-gamma 4340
